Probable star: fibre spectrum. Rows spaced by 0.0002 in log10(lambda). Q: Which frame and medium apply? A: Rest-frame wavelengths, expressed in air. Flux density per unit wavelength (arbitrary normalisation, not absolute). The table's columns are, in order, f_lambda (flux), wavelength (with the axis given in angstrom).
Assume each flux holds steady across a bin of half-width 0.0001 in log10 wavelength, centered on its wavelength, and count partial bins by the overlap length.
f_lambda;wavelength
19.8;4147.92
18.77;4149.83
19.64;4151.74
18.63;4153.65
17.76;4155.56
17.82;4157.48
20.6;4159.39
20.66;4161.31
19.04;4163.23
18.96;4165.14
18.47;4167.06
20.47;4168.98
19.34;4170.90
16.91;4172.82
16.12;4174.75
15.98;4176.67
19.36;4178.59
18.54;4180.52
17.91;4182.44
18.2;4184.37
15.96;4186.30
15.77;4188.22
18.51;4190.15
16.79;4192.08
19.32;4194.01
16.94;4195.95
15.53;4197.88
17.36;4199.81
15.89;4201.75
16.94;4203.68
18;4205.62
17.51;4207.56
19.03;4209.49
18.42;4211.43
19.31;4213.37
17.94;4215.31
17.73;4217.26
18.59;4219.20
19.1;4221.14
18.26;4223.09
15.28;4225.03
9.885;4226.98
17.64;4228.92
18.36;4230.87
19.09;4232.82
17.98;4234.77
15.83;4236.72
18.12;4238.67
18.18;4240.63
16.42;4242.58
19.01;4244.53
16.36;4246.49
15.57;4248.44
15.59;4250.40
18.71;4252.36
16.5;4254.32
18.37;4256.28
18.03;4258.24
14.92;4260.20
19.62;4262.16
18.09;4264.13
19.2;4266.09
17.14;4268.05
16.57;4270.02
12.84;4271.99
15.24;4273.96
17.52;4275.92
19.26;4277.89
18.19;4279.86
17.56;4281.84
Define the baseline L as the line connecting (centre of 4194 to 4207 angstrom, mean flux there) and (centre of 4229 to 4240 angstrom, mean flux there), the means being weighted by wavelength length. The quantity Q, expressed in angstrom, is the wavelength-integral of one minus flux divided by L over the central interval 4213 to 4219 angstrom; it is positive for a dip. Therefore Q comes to -0.3 angstrom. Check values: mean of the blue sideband 17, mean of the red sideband 17.9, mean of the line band 18.2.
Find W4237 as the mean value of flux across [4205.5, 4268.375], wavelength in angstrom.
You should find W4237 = 17.5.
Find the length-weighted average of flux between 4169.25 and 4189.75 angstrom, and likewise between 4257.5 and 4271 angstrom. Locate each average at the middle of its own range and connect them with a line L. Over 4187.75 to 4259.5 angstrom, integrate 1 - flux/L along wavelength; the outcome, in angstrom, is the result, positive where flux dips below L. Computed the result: 1.0 angstrom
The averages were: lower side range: 17.5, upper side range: 17.6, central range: 17.3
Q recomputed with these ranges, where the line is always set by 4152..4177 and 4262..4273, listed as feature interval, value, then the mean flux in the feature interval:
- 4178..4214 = 1.0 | 17.6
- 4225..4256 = 1.0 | 16.9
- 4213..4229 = 0.7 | 17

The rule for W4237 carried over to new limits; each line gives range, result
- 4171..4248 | 17.4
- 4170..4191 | 17.5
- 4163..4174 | 18.8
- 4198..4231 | 17.3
